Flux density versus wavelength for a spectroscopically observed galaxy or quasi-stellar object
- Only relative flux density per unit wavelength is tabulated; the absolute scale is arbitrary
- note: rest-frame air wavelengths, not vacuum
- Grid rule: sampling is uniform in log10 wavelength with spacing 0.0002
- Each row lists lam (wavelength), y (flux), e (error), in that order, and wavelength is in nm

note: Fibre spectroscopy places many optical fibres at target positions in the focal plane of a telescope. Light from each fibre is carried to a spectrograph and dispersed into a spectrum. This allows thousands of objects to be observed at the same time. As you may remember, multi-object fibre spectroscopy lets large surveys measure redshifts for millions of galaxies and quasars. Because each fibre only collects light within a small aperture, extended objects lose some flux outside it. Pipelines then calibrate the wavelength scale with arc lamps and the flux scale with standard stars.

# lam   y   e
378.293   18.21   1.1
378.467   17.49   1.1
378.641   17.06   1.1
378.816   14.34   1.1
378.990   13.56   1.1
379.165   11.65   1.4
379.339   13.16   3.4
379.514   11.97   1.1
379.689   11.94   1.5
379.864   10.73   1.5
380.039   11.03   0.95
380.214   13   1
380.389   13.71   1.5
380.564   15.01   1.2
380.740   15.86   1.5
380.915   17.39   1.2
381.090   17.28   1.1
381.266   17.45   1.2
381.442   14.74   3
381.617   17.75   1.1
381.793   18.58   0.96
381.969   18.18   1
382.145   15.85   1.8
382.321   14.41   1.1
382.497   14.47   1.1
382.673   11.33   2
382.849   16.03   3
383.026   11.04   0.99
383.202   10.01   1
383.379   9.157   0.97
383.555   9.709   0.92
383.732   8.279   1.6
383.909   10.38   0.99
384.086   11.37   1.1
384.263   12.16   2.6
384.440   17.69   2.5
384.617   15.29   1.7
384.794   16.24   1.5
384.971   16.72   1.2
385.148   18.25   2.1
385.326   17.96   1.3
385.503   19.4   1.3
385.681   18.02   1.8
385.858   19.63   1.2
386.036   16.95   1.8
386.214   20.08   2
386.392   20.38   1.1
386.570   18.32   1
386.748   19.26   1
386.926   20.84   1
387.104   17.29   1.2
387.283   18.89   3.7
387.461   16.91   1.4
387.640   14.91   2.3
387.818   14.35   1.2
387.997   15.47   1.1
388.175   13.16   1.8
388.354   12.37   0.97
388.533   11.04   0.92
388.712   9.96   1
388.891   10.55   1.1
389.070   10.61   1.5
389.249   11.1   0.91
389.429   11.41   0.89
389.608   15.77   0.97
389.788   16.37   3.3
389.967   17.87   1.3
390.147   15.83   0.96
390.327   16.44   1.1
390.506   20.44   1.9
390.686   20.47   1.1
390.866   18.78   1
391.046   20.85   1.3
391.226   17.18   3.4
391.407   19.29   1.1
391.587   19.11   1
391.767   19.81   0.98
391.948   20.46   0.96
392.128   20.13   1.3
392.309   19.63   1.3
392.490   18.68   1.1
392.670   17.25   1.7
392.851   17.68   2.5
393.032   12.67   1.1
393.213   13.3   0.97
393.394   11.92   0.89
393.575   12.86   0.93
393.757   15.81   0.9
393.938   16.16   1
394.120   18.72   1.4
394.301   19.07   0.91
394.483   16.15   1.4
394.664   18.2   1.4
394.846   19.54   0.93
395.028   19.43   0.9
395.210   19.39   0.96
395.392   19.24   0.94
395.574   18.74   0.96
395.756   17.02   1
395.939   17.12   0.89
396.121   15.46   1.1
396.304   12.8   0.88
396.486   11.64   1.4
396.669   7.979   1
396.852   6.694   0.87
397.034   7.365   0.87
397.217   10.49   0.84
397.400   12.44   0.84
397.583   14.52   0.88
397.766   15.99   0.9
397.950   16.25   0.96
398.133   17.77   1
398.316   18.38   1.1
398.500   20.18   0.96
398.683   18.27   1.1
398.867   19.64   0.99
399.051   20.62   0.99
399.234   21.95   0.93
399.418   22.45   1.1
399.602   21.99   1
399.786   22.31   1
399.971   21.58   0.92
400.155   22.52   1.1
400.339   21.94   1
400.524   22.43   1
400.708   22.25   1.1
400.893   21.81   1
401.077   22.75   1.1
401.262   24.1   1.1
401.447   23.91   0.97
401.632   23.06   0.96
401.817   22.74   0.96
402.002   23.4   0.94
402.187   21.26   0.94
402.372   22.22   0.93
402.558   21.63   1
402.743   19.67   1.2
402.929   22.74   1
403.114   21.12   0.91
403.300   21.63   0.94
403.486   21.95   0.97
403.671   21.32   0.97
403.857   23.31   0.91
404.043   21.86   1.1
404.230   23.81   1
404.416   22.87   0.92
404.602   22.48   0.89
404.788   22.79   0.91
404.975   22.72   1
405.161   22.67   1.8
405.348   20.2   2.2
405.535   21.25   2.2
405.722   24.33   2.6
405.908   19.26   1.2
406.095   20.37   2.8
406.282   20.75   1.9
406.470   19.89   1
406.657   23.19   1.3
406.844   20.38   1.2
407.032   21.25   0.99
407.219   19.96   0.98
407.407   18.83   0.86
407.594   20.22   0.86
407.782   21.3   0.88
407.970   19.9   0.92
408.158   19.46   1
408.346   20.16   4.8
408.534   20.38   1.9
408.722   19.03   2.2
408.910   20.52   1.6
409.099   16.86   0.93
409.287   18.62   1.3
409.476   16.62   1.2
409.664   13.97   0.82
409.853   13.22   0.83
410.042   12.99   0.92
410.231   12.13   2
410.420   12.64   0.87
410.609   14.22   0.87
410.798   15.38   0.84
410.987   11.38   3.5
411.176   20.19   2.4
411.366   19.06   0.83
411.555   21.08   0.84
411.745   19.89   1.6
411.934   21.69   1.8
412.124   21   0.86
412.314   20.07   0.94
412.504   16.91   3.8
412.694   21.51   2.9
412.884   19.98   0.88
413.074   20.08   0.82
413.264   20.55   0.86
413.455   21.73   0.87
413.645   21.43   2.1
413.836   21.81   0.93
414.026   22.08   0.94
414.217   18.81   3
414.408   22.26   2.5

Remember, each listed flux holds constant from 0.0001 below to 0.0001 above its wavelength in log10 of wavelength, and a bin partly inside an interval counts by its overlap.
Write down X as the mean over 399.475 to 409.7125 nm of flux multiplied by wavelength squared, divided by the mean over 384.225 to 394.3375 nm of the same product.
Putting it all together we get 1.38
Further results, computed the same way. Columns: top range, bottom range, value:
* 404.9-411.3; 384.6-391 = 1.26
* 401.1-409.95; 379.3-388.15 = 1.52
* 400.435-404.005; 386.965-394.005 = 1.48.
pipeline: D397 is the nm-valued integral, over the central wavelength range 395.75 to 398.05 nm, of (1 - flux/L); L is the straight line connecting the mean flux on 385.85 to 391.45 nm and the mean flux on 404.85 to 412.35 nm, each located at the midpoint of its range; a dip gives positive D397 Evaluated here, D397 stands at 0.63 nm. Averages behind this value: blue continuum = 16.3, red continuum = 18.9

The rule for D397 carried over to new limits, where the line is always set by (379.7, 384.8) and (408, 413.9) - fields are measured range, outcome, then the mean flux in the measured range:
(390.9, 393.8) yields -0.37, 17.3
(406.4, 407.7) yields -0.22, 20.6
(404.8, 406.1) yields -0.32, 21.7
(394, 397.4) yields 0.14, 15.2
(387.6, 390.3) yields 0.26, 13.4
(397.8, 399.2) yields -0.21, 18.8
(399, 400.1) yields -0.36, 21.9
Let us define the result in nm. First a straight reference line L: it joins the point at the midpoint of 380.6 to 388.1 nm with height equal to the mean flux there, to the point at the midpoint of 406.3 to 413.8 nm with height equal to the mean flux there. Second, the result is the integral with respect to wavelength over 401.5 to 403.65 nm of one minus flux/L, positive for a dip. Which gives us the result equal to -0.49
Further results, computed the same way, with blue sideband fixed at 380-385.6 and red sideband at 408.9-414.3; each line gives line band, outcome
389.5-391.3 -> -0.280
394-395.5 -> -0.244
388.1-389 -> 0.231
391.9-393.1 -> -0.176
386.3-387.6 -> -0.310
